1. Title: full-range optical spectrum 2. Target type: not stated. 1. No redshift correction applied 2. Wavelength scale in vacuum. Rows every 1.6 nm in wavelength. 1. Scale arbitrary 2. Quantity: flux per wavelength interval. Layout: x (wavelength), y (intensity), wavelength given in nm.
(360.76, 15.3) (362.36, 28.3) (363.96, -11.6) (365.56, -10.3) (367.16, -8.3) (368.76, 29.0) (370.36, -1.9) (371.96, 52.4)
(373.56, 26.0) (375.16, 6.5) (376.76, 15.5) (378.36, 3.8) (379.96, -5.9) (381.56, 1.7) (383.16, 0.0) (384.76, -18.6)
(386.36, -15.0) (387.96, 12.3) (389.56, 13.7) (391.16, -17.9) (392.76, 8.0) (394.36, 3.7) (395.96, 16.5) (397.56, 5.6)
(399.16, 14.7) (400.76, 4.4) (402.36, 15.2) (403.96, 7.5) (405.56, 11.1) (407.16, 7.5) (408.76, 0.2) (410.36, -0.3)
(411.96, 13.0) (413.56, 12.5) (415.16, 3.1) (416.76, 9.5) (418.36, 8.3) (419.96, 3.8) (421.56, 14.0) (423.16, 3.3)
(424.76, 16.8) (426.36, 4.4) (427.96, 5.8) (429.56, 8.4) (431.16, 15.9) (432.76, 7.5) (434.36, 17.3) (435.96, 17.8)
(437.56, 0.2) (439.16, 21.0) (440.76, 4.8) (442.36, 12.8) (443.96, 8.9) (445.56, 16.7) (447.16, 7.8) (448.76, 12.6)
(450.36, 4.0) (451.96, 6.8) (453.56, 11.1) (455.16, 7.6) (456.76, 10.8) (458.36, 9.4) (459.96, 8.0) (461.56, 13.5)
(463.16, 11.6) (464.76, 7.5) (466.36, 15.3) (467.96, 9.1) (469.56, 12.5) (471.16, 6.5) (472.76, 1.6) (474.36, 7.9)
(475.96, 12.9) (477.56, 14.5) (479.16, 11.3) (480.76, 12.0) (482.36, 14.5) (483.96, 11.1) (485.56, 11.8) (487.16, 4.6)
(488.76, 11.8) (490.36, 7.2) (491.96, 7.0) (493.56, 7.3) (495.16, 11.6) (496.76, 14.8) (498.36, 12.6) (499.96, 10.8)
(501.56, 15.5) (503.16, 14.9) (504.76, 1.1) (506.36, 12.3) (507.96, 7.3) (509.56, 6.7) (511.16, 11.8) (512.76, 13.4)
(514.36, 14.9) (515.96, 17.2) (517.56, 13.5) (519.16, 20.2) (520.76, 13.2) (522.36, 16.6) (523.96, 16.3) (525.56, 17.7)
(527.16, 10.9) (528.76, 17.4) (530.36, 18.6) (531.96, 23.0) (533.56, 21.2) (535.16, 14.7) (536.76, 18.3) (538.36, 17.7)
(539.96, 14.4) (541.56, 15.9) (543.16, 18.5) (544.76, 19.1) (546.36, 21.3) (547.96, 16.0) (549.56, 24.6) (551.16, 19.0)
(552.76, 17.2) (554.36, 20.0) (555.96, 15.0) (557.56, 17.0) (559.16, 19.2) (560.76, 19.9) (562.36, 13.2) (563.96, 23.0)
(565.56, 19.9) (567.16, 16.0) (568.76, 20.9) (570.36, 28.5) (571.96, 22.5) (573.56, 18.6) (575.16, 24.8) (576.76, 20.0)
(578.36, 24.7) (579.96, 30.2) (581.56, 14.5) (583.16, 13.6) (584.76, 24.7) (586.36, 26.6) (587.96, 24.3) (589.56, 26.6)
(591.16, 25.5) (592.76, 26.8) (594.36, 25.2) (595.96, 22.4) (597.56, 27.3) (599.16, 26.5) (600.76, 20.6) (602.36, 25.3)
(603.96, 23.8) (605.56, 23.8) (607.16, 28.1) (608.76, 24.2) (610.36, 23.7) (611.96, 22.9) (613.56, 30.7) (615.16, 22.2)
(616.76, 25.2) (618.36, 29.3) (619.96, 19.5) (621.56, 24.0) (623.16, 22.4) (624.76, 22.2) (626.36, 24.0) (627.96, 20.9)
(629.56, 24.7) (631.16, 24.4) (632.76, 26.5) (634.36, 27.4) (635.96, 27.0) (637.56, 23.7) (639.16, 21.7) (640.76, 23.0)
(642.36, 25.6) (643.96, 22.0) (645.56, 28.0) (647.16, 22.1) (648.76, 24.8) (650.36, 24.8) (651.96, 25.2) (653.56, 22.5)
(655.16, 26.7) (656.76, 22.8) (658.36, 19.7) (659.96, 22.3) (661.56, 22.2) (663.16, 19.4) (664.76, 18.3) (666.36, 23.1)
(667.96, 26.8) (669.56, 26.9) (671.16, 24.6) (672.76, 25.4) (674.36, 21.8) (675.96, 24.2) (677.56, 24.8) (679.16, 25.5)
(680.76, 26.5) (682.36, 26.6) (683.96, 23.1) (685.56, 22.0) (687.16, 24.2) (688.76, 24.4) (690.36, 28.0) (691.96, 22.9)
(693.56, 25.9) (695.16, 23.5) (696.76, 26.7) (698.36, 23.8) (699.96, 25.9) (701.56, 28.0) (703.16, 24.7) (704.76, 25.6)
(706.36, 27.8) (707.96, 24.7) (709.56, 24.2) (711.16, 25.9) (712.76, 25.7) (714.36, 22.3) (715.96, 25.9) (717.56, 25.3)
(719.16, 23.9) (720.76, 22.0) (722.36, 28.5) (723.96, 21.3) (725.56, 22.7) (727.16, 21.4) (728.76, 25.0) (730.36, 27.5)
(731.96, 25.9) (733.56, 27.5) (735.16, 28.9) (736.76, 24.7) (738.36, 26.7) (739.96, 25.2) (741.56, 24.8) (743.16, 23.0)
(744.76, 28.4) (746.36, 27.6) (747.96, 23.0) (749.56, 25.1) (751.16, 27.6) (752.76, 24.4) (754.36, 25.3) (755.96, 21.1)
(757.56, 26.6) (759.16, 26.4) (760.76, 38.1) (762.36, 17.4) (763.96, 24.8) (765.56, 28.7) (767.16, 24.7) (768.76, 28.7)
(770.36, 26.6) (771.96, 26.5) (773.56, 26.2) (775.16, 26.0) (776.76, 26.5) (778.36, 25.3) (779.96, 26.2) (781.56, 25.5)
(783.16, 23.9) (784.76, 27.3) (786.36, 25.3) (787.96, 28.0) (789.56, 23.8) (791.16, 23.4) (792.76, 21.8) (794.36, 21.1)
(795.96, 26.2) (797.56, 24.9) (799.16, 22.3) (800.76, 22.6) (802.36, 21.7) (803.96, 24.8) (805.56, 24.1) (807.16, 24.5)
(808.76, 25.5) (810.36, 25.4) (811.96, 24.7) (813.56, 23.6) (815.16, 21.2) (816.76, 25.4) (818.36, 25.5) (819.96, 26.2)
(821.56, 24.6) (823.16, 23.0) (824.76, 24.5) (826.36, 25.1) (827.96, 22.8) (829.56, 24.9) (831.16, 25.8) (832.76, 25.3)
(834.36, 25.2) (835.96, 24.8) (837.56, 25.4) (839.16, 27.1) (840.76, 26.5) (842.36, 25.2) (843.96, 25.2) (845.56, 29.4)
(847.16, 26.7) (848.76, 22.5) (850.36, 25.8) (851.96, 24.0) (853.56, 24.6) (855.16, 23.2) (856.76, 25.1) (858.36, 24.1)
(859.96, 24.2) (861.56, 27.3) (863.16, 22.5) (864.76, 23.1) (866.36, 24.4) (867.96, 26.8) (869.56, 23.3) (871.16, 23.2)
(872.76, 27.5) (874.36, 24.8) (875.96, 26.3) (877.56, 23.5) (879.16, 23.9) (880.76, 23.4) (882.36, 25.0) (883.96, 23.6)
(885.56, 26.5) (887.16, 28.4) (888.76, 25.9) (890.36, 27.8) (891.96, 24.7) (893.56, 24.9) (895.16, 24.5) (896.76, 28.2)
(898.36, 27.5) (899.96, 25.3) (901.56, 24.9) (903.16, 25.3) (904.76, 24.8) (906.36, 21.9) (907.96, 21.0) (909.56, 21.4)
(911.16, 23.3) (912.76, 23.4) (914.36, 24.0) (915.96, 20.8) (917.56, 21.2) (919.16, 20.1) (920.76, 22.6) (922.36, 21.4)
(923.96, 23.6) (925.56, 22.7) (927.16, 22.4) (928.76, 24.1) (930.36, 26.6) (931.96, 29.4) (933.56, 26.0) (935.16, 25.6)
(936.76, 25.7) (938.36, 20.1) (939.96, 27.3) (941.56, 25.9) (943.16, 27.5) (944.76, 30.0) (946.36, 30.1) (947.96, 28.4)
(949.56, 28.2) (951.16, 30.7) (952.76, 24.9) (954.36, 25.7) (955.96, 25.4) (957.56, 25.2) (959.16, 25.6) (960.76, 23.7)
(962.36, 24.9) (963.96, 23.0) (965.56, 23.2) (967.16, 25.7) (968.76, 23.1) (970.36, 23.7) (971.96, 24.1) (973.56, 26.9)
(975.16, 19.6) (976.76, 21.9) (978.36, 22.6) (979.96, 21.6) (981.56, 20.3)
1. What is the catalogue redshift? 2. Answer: 0.283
